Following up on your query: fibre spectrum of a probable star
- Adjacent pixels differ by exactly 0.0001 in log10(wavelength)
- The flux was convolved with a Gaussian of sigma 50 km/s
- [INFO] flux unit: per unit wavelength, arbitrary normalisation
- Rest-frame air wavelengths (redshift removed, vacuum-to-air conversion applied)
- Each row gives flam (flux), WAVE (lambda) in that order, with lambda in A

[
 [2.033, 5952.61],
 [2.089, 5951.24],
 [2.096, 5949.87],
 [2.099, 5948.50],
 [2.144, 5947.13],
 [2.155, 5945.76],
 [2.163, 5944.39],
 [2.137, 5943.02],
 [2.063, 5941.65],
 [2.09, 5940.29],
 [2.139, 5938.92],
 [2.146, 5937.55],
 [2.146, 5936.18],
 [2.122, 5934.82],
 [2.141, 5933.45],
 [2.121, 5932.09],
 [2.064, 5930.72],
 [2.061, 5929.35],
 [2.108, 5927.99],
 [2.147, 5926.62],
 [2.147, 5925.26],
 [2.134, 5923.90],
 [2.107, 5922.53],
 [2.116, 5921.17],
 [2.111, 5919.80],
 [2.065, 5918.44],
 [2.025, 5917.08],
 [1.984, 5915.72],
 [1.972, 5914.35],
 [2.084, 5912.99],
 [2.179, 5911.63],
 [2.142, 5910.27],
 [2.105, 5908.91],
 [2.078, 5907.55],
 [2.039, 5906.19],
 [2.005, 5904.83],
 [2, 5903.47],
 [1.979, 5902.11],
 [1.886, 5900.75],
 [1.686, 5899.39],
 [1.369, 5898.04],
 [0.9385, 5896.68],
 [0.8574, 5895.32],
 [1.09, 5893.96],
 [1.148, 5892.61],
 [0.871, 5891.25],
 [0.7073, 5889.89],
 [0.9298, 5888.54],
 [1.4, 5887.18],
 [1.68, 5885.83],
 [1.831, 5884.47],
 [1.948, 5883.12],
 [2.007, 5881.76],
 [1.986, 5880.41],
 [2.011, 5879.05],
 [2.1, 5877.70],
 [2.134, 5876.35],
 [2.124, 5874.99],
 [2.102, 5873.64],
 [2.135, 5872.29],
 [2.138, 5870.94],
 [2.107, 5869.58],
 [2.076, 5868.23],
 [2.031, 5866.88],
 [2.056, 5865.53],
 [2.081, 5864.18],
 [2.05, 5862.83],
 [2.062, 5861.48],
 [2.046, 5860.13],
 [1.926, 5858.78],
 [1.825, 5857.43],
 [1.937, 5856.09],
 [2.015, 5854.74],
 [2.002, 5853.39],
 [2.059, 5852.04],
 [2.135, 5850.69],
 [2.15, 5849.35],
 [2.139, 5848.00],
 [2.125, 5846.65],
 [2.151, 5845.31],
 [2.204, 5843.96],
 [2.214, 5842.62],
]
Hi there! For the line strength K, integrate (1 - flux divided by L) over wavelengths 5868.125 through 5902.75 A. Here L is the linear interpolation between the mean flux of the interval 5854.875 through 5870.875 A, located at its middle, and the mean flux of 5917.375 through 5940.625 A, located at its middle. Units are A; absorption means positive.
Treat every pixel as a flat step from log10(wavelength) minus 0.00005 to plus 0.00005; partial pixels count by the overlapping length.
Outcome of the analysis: 6.7 A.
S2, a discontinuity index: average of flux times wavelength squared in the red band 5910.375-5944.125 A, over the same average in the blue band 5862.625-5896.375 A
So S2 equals 1.24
